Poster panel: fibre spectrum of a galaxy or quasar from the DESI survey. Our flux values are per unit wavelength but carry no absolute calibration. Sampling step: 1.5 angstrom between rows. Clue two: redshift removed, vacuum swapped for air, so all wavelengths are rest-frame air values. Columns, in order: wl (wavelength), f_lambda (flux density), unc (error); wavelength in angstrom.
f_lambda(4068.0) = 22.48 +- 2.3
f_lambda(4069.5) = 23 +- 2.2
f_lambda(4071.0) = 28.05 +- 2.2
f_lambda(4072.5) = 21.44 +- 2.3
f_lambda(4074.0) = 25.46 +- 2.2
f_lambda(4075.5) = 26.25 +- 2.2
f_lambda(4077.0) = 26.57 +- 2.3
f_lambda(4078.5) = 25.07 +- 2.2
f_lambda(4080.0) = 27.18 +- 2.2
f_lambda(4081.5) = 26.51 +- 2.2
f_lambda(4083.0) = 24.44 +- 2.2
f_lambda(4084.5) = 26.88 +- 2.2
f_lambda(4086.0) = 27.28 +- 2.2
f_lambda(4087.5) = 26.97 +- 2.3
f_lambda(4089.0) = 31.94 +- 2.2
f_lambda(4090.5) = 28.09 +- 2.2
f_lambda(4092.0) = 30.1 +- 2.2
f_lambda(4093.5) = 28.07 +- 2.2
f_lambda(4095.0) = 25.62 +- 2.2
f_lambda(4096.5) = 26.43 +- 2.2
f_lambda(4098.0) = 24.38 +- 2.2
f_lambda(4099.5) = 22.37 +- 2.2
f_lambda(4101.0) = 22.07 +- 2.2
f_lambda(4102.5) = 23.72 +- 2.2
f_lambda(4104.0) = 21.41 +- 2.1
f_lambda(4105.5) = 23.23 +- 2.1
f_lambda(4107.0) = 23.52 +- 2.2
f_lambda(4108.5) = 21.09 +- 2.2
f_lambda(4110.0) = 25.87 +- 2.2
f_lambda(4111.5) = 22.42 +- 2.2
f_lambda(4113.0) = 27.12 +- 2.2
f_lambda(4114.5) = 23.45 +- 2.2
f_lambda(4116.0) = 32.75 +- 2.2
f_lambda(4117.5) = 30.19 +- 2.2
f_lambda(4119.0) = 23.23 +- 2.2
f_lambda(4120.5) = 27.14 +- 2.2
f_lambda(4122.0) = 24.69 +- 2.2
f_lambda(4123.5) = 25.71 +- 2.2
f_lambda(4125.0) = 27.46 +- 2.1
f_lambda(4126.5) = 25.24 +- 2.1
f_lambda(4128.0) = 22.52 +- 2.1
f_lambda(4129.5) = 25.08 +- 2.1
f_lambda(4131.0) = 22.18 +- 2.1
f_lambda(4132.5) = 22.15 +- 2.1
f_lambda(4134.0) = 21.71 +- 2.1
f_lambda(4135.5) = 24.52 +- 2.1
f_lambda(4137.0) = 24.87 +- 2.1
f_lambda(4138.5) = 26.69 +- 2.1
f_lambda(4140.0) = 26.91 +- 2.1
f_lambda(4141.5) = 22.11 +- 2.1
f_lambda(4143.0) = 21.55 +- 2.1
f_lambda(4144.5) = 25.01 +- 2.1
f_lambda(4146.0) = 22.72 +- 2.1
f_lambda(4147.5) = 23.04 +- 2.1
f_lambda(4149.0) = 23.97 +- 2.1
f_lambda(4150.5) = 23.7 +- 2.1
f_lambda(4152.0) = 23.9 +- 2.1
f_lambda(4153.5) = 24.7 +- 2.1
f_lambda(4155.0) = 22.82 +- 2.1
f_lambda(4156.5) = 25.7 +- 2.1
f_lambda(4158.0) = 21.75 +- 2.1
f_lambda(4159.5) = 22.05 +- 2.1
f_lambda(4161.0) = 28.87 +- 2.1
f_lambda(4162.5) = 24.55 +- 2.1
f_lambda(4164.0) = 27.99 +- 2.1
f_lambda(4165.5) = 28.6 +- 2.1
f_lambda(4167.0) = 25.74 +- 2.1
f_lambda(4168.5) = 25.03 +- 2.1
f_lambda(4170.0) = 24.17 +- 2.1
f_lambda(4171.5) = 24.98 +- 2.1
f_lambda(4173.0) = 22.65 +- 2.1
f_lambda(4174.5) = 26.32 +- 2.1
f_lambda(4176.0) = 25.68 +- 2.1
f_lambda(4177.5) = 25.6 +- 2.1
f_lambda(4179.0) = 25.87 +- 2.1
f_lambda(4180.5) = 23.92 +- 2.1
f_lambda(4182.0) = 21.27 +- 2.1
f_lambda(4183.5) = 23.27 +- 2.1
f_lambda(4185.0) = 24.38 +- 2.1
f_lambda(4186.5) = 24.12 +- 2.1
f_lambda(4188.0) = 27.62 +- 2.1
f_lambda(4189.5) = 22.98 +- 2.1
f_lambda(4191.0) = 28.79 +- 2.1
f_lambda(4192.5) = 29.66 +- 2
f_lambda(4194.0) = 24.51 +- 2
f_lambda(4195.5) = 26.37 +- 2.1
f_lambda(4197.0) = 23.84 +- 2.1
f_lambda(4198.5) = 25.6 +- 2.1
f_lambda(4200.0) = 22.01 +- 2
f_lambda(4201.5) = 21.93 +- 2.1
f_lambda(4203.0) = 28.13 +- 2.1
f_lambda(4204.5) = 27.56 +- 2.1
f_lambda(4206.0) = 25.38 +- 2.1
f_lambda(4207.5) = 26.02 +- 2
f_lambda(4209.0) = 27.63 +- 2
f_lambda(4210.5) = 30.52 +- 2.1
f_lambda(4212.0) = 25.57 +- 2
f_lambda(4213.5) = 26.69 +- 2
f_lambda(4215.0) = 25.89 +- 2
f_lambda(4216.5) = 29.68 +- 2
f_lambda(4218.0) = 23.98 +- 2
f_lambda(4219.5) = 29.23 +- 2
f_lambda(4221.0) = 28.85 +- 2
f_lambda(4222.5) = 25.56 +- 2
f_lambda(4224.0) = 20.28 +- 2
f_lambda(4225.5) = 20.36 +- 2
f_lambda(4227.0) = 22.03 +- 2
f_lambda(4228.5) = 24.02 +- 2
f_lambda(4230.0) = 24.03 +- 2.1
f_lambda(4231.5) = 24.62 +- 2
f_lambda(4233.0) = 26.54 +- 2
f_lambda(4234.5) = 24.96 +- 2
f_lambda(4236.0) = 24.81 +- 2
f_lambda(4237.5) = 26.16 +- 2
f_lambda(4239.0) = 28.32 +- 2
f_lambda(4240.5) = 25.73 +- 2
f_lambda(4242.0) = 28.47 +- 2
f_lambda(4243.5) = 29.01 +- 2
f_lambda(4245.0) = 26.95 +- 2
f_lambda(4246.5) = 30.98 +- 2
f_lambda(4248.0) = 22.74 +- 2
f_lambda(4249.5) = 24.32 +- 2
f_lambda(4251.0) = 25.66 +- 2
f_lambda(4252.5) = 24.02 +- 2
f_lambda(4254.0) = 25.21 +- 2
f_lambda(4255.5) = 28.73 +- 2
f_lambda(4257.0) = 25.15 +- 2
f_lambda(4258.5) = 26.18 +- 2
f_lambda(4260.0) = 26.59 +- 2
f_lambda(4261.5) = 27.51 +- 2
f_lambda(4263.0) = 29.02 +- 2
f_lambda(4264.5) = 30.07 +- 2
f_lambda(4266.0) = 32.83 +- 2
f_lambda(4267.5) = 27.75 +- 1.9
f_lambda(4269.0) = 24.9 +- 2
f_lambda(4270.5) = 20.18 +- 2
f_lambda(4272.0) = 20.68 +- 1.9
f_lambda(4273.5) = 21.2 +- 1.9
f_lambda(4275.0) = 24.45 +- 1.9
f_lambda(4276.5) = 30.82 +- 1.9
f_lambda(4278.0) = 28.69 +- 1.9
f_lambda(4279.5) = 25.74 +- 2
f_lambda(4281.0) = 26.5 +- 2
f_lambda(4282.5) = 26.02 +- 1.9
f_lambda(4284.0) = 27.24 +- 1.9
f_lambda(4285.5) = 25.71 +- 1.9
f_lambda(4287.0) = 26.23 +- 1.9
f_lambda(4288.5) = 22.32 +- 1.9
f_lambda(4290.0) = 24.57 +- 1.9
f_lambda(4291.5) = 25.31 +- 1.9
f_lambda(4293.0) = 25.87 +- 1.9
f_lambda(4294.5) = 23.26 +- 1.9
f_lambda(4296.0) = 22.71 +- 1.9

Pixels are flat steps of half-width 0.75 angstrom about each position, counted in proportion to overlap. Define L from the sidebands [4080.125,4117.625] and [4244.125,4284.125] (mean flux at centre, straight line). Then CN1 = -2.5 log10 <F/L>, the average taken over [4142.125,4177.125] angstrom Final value 0.060 mag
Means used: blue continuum 25.8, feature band 24.6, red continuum 26.3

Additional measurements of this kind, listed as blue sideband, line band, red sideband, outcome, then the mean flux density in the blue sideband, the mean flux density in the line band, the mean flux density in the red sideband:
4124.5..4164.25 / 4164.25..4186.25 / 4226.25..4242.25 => -0.01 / 24.1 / 24.9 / 25.3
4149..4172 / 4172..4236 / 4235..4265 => 0.02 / 24.9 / 25.3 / 26.7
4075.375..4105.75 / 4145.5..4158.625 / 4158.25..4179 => 0.09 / 26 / 23.6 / 25.5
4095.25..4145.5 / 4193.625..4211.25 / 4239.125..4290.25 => -0.01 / 24.5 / 25.8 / 26.3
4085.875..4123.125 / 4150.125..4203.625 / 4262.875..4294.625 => 0.03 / 25.7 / 25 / 25.9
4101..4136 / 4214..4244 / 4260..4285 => 0.01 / 24.6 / 25.6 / 26.5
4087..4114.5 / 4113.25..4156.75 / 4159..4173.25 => 0.03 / 25.2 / 24.7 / 25.6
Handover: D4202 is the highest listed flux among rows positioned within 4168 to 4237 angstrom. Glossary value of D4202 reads 30.52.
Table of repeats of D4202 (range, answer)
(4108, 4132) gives 32.75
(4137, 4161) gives 28.87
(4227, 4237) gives 26.54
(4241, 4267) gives 32.83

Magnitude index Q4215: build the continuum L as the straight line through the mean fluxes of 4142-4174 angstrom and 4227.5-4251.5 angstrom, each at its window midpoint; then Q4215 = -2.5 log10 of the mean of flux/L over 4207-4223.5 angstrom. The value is -0.07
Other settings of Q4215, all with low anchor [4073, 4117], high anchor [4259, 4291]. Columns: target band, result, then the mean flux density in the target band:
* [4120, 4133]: 0.05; 24.7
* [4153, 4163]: 0.07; 24.3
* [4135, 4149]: 0.07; 24.1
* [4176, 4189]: 0.06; 24.5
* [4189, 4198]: -0.01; 26.1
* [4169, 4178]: 0.04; 24.9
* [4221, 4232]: 0.12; 23.3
